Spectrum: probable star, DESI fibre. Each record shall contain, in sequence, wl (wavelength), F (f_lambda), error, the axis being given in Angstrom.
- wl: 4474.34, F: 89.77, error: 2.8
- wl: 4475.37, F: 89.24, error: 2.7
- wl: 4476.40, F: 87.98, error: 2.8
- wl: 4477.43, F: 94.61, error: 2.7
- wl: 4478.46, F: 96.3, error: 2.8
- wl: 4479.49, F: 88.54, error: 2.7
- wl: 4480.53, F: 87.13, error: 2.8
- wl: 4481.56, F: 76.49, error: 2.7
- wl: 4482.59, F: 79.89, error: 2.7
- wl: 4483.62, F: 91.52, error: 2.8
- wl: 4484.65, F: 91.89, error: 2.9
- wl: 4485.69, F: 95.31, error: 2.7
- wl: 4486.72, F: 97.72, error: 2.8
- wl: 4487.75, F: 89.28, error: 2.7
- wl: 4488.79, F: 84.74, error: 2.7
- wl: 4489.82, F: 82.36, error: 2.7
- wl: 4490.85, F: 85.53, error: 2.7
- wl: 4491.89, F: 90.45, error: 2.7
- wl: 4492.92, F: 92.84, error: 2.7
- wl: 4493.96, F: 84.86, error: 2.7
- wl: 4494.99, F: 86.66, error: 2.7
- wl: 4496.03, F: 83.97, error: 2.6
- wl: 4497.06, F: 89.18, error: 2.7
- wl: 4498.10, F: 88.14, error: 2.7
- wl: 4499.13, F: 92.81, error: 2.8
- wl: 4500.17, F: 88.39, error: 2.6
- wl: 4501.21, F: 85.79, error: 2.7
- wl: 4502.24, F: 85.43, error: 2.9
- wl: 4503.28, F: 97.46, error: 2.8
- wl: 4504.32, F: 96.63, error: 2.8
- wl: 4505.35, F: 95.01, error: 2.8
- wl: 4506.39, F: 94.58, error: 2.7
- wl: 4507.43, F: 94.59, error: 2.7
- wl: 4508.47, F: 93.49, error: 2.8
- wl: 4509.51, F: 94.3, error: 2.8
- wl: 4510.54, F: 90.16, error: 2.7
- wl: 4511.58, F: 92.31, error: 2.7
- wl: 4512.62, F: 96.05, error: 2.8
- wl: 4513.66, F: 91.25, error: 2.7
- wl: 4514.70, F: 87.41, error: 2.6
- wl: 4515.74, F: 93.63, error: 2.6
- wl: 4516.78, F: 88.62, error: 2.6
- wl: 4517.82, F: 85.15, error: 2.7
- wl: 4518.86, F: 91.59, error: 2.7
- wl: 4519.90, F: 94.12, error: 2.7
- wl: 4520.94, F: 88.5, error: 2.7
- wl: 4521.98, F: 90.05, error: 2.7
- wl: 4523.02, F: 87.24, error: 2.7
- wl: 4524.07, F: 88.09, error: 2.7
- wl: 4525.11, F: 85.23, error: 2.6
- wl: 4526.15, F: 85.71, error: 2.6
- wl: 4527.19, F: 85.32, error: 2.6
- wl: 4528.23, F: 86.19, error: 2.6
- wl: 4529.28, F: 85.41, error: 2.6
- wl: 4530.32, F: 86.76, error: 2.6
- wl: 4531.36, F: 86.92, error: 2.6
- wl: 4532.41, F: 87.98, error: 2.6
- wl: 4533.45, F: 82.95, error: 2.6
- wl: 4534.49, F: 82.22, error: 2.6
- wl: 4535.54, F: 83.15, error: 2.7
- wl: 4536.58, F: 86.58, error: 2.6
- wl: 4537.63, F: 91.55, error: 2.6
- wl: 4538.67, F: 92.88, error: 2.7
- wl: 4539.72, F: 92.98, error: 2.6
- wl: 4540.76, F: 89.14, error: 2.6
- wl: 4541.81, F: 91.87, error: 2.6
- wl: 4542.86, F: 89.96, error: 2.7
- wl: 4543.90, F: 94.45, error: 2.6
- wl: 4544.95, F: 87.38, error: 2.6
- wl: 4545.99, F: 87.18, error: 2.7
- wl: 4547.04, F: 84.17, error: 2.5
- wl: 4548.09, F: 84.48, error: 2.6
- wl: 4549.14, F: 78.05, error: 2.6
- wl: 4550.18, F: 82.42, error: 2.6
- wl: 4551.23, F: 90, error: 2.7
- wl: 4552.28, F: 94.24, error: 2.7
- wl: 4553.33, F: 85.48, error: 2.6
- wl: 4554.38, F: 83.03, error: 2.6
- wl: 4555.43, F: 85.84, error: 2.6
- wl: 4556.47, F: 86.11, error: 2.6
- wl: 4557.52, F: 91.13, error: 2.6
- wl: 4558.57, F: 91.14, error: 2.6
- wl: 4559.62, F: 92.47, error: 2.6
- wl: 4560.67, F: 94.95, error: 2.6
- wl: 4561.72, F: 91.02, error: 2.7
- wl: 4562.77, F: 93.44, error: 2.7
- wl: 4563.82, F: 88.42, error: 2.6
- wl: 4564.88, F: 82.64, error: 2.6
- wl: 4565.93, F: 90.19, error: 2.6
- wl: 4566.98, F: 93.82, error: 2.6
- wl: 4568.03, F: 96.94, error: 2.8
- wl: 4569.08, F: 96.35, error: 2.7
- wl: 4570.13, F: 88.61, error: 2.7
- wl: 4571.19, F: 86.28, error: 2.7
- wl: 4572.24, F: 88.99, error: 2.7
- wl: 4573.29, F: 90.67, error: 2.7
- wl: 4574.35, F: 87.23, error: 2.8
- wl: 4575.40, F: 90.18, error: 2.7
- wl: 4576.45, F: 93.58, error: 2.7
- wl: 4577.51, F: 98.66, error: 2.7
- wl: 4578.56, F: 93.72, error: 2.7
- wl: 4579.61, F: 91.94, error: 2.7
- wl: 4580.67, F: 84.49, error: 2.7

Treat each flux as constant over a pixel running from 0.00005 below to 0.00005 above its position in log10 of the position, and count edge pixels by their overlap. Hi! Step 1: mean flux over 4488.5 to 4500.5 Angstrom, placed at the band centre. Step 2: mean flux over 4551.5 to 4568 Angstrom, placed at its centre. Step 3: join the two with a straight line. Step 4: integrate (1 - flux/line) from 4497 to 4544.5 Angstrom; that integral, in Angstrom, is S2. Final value -0.7 Angstrom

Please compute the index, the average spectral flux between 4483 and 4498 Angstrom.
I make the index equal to 88.9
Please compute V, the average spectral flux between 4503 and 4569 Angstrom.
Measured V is 89.4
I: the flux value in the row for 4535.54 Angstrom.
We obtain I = 83.15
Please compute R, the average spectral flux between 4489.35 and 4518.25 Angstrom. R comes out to 90.3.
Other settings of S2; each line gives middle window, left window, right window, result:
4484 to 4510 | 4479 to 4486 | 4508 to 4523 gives -0.5 Angstrom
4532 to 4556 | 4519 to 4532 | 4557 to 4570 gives 0.6 Angstrom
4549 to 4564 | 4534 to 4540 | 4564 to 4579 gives 0.2 Angstrom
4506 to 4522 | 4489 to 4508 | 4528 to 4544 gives -0.5 Angstrom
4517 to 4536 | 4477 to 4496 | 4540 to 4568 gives 0.4 Angstrom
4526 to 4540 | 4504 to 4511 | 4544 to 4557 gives 0.4 Angstrom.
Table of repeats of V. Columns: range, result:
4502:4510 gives 94.1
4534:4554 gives 87.7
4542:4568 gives 88.6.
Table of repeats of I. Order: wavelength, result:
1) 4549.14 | 78.05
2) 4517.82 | 85.15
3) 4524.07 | 88.09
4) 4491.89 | 90.45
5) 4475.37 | 89.24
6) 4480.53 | 87.13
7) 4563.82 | 88.42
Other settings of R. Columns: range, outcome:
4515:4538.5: 87.5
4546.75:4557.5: 85.7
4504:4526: 91.2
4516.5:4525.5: 88.8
